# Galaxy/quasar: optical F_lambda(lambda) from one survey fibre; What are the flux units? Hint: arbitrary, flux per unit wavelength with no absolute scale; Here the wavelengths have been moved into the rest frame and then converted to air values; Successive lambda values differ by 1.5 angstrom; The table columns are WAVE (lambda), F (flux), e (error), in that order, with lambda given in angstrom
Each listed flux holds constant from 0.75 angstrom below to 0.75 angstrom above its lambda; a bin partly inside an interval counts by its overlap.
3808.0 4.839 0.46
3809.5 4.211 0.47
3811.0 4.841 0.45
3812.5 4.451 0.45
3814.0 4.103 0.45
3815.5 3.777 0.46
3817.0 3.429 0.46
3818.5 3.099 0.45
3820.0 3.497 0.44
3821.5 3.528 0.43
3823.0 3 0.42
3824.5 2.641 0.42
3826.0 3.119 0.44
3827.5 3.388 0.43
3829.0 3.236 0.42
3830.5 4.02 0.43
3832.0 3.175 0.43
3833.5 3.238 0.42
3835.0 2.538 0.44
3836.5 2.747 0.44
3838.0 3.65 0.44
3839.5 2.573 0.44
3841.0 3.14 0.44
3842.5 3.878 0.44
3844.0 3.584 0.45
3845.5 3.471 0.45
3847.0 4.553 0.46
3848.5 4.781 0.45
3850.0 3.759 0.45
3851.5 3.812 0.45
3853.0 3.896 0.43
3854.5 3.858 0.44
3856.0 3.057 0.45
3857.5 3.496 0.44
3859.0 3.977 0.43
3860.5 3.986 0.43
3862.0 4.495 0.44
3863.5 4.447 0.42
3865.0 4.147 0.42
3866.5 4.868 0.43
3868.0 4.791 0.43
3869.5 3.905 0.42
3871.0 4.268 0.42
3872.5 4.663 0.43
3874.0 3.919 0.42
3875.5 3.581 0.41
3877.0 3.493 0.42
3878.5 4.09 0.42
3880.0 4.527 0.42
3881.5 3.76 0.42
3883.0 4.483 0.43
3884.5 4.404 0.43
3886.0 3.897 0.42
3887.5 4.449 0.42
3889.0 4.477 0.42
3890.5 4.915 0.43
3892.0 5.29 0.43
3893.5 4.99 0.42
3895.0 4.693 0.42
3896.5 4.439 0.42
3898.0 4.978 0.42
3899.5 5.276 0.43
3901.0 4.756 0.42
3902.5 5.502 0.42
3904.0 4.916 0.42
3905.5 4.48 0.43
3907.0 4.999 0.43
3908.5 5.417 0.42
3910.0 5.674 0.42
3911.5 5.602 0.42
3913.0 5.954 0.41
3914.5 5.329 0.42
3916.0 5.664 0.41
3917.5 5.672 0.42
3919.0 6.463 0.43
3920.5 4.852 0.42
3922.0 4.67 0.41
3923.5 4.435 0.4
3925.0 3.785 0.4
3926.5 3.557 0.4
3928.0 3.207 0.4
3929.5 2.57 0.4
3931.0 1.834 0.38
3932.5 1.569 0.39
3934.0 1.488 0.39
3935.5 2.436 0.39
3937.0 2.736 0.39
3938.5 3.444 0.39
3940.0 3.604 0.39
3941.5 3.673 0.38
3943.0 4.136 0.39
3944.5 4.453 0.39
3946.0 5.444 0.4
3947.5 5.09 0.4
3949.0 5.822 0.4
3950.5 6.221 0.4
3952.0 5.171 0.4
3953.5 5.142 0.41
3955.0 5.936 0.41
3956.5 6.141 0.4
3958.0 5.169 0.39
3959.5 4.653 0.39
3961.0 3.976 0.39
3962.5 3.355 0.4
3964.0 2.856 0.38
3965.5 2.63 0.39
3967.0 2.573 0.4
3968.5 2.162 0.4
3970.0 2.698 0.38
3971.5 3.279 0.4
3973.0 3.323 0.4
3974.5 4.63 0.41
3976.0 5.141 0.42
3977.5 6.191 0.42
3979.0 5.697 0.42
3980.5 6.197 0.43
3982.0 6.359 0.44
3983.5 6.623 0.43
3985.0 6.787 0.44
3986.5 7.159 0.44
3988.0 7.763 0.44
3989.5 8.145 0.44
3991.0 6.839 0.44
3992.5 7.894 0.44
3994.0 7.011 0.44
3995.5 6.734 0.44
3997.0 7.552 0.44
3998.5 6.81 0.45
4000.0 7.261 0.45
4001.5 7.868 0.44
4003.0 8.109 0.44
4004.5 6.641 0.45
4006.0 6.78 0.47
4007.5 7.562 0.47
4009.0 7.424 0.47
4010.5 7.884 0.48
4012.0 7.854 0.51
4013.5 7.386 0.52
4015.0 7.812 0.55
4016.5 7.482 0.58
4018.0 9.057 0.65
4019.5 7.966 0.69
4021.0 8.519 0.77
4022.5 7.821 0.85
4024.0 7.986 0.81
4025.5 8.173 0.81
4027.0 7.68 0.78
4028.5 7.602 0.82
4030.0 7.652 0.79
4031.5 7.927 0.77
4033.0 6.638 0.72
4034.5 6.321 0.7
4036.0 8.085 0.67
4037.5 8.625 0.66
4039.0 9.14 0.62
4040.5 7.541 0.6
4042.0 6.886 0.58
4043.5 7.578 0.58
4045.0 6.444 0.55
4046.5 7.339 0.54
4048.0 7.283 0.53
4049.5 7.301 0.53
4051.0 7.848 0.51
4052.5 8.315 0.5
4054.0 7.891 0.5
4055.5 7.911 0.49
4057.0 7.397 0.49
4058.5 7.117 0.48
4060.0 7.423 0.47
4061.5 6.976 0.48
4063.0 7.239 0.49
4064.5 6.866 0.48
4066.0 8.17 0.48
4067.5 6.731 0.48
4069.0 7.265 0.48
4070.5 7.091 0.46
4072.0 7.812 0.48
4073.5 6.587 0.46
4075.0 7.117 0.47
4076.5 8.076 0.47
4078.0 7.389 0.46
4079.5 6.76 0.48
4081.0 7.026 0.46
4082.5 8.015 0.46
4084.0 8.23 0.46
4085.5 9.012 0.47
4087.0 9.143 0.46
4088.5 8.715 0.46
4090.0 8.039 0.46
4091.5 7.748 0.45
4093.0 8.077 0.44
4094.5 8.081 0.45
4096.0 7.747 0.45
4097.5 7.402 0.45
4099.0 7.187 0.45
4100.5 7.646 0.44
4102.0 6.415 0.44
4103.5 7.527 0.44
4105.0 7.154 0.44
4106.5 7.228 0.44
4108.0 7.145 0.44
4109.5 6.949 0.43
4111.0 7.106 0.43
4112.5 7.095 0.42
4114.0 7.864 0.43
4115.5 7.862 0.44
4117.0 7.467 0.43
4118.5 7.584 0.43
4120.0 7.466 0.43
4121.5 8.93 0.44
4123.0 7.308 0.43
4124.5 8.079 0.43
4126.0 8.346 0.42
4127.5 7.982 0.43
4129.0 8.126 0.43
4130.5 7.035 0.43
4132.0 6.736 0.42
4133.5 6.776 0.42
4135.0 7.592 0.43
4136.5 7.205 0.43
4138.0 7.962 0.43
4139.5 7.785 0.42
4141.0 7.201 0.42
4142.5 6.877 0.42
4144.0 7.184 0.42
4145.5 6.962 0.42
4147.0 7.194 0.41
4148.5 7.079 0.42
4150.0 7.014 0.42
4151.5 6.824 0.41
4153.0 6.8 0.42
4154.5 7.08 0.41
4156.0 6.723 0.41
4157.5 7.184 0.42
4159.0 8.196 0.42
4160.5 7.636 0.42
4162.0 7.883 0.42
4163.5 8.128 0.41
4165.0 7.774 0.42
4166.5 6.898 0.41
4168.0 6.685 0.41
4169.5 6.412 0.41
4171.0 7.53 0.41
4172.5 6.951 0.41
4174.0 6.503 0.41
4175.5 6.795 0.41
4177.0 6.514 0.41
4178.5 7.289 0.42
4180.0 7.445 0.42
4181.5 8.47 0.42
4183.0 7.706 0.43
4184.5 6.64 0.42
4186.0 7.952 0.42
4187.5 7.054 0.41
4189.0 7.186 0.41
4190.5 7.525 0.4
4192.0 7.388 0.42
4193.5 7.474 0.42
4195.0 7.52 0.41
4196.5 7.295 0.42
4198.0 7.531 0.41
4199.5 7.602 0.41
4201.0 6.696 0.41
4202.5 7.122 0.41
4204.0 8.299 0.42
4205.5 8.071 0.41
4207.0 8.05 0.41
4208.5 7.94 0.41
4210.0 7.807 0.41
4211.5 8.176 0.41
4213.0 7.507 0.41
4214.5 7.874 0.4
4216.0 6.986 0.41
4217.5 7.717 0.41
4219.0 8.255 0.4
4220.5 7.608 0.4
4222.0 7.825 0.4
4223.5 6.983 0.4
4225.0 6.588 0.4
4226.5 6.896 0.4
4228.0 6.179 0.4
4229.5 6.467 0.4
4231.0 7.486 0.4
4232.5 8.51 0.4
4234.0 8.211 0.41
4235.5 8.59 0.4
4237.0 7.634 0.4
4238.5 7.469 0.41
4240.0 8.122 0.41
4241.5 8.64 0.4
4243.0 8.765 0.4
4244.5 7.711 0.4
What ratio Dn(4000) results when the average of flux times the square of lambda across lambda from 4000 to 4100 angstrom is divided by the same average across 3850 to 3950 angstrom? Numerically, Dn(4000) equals 1.91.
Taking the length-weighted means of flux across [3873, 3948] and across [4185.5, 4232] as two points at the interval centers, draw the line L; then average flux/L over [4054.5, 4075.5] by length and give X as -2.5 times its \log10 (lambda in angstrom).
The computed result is -0.22 mag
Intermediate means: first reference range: 4.34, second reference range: 7.46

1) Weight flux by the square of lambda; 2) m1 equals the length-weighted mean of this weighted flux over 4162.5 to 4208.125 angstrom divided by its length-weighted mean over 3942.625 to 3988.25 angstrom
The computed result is 1.7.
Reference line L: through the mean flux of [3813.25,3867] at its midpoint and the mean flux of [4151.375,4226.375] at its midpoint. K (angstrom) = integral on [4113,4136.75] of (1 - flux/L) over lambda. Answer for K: -3.4 angstrom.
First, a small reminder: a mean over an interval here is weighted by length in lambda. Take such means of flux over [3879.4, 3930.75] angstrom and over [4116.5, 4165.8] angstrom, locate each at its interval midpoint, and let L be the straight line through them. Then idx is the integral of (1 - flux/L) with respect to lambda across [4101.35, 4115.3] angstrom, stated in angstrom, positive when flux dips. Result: -0.23 angstrom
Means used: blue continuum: 4.74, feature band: 7.2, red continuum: 7.46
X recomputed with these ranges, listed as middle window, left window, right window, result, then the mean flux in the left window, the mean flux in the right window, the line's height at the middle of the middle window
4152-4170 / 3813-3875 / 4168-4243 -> -0.04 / 3.7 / 7.48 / 7.02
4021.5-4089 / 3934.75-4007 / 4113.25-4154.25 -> -0.18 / 5.35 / 7.45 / 6.44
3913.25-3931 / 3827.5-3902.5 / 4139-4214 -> 0.04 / 4.06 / 7.35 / 4.66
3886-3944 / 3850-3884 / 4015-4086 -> 0.13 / 4.06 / 7.6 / 4.99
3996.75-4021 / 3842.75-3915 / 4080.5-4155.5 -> -0.24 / 4.45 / 7.54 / 6.13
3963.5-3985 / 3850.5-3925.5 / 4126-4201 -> 0.23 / 4.59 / 7.3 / 5.44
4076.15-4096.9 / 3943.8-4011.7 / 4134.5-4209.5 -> -0.20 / 5.77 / 7.34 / 6.65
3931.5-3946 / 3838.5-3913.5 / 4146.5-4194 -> 0.50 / 4.36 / 7.25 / 4.98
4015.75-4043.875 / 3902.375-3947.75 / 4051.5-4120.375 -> -0.22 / 4.25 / 7.55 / 6.4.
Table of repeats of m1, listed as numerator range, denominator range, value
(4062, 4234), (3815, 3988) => 1.98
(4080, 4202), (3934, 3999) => 1.60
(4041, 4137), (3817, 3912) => 2.06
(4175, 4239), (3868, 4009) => 1.72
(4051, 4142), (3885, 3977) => 1.89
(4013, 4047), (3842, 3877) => 2.08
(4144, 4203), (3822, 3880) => 2.28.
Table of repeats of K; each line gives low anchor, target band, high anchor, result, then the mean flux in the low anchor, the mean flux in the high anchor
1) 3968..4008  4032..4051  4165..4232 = -2.61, 6.28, 7.35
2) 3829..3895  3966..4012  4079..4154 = -3.60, 3.98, 7.53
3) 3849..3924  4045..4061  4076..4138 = -1.45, 4.59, 7.64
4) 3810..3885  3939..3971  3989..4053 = 9.40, 3.78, 7.59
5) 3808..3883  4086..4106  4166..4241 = -4.54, 3.78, 7.43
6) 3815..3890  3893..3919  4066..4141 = -3.64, 3.78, 7.59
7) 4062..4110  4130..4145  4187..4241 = 0.63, 7.55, 7.55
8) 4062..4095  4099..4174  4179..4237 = 2.67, 7.68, 7.54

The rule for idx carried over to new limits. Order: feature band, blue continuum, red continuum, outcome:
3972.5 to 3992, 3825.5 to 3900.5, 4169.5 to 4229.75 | -4.0 angstrom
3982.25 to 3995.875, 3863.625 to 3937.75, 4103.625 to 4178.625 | -4.4 angstrom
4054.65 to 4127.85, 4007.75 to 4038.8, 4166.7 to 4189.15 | -0.6 angstrom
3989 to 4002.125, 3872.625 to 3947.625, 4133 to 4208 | -5.0 angstrom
